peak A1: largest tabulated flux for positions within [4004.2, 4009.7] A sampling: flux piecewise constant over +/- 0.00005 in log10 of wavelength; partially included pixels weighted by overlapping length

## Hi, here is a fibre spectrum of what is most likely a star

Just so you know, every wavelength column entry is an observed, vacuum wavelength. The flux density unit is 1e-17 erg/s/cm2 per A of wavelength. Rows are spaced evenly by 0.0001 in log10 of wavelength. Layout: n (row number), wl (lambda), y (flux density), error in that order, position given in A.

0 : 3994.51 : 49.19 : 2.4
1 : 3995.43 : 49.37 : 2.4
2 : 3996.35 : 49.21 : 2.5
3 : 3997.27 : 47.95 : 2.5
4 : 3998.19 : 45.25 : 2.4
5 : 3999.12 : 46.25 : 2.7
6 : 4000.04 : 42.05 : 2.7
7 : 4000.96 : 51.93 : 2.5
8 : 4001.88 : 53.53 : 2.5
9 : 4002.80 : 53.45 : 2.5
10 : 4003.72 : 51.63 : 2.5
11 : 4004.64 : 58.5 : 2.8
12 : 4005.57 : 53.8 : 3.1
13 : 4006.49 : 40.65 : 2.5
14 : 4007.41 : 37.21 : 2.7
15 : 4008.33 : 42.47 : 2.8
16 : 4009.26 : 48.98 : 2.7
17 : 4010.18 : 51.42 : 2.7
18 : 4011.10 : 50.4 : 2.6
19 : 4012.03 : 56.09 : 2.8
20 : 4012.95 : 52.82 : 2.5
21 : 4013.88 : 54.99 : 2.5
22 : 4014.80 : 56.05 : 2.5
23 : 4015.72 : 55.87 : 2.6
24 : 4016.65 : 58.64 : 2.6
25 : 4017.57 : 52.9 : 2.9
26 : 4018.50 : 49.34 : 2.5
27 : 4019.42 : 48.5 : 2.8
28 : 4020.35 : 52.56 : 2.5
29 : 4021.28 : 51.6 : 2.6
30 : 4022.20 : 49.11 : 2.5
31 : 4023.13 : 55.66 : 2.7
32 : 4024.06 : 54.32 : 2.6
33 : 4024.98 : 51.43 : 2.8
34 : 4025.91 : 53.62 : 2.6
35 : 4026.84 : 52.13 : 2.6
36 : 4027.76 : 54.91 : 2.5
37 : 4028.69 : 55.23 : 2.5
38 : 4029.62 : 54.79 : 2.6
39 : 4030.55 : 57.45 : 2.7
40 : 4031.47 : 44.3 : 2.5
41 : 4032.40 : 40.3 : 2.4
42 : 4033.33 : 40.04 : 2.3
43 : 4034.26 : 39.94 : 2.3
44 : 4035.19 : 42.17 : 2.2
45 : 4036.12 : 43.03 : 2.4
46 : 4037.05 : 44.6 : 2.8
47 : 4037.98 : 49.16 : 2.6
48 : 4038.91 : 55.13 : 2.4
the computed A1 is 58.5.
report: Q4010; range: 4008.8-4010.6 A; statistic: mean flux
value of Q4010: 50.3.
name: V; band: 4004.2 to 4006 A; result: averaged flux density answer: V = 55.9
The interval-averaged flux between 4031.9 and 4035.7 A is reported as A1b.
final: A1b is 40.6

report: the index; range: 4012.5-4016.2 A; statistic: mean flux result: 54.9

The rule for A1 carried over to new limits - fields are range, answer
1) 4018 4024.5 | 55.66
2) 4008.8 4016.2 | 56.09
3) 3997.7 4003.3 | 53.53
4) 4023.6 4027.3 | 54.32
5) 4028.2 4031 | 57.45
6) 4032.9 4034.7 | 40.04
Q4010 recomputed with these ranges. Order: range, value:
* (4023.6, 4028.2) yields 53.4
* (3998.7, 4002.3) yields 48.5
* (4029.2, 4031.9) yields 52.4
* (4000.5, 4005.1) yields 53.9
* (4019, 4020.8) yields 50.4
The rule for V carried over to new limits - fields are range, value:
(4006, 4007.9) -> 39.4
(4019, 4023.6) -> 51.4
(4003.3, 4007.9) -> 48.3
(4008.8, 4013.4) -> 52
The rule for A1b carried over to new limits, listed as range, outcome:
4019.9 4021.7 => 52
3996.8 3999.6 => 46.3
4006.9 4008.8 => 39.8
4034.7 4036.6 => 42.5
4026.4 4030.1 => 54.3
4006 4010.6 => 44.2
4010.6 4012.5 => 53.2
